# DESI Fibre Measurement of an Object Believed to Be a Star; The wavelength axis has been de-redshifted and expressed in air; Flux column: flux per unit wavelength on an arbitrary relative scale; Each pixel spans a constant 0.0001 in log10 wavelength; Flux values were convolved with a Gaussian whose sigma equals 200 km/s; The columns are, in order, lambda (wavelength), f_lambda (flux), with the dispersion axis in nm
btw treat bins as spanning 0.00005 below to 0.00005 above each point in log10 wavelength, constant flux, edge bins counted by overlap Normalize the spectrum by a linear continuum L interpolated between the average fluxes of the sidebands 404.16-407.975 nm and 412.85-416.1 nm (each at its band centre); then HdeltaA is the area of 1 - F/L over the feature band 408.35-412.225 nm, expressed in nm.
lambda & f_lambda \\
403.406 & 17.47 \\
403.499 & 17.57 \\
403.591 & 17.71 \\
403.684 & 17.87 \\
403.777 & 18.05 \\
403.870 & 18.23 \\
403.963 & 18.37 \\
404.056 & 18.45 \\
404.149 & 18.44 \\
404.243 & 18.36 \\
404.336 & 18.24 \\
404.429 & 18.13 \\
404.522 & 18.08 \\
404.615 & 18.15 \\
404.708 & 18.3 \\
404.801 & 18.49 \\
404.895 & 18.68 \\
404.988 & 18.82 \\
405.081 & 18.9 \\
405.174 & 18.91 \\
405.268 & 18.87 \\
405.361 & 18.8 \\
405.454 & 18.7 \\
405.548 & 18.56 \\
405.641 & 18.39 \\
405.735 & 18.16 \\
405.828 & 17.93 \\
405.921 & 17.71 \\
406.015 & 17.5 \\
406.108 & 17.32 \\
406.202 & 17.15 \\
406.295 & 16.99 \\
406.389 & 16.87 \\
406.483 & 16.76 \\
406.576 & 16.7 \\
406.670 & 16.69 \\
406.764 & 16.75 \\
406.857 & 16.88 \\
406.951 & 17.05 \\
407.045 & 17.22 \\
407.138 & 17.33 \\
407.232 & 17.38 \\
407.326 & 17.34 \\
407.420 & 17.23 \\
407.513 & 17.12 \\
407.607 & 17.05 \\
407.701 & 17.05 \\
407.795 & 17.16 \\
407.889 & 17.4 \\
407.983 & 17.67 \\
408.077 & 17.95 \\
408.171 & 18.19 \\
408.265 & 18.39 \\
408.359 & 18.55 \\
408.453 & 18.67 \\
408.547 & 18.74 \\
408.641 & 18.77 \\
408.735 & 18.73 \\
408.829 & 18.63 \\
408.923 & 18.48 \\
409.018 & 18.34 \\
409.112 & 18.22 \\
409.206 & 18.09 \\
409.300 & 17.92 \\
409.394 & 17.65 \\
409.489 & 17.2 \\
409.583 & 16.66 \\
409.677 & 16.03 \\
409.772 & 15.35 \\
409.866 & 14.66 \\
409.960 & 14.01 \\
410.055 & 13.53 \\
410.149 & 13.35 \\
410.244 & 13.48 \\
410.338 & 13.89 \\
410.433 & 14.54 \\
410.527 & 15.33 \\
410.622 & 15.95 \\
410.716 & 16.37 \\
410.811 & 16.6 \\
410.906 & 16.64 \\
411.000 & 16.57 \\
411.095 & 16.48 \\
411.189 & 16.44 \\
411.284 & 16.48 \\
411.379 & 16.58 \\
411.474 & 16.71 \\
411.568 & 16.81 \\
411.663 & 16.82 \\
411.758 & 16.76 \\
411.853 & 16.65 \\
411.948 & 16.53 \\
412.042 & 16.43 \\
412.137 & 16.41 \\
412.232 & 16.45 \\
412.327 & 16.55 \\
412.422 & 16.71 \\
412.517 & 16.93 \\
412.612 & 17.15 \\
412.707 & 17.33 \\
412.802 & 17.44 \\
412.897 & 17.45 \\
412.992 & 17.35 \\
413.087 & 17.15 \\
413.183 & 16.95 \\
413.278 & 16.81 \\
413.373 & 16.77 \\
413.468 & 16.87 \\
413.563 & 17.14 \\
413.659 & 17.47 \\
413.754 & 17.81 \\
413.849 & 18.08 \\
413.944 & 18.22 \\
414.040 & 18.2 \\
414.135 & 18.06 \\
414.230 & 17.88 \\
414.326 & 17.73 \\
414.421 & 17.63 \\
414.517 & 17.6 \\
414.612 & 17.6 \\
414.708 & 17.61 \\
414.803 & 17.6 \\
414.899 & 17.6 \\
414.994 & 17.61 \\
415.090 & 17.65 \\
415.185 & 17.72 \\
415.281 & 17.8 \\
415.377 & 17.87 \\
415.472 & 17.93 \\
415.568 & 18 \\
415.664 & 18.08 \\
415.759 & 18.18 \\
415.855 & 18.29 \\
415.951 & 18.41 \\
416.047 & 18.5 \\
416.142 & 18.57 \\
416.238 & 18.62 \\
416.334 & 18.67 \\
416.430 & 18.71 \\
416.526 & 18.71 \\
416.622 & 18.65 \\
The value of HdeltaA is 0.25 nm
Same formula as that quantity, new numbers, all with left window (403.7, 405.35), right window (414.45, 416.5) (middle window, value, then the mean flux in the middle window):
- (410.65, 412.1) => 0.13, 16.6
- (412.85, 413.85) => 0.05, 17.2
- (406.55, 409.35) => 0.09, 17.7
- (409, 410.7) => 0.23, 15.8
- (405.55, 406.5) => 0.04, 17.5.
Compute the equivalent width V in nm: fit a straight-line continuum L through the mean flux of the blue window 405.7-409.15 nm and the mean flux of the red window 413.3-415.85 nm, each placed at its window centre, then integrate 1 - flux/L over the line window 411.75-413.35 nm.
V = 0.07 nm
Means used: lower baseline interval 17.6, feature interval 16.9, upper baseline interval 17.7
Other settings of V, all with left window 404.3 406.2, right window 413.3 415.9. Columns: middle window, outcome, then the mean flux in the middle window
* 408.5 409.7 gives 0.01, 18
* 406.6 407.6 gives 0.06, 17.1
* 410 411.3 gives 0.19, 15.4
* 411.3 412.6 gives 0.09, 16.7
